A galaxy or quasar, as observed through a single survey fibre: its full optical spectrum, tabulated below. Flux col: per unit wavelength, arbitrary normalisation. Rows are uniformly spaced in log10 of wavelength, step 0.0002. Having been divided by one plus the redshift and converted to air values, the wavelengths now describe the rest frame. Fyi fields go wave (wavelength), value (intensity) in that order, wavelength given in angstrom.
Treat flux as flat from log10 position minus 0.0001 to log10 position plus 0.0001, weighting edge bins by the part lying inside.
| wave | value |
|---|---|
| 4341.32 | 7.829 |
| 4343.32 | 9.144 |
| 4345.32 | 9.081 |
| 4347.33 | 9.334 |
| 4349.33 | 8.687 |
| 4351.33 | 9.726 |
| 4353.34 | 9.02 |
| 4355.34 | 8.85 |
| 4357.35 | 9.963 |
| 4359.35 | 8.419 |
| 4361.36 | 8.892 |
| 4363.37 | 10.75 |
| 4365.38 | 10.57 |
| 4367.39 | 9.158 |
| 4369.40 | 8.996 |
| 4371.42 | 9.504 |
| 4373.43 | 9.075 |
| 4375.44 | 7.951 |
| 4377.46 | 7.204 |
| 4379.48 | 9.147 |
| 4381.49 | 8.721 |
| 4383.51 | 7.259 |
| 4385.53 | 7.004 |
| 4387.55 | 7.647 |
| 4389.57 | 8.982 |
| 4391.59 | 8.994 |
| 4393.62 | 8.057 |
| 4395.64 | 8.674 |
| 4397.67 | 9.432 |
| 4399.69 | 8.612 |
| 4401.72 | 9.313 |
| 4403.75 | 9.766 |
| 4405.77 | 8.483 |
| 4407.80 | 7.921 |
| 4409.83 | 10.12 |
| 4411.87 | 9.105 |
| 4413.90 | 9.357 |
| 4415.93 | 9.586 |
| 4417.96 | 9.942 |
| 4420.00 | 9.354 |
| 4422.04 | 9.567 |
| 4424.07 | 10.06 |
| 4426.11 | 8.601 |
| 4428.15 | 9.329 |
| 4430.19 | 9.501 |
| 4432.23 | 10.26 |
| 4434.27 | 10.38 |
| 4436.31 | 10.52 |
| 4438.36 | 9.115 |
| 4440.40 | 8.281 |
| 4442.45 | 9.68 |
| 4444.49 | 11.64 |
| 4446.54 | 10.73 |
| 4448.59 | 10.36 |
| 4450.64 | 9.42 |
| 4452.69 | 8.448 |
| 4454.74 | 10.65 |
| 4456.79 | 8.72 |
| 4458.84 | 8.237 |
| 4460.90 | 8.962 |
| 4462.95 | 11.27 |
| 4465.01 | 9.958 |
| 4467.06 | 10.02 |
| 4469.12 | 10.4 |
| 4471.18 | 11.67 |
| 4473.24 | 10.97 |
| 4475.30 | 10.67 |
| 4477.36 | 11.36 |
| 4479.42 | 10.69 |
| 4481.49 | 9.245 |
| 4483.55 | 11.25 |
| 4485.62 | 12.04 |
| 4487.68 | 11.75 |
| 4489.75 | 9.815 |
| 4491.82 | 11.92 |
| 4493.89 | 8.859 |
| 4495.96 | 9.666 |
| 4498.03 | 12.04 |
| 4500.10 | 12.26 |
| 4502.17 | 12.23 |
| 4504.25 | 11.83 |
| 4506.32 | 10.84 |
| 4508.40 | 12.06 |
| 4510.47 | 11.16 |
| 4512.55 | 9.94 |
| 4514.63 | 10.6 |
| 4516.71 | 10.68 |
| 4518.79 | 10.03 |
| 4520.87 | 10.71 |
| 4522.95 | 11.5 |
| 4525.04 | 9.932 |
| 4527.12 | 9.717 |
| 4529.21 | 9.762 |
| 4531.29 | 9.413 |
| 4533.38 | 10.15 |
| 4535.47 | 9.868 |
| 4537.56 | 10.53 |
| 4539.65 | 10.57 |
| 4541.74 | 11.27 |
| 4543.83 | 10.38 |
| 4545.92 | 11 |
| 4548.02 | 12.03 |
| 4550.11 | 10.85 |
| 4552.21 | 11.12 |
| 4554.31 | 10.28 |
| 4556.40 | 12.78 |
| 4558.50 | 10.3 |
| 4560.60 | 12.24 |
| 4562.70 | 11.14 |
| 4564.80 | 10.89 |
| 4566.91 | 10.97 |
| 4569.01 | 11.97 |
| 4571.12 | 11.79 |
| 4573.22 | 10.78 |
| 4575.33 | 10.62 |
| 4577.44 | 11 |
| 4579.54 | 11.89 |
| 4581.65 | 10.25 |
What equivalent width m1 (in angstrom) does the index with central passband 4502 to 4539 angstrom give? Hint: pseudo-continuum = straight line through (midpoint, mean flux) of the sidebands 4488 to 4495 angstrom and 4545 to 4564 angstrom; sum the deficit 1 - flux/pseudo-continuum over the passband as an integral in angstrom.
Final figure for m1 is 0.70 angstrom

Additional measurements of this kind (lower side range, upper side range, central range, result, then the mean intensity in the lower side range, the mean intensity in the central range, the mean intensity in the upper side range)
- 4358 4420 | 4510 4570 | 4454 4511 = -3.9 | 8.9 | 10.7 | 10.7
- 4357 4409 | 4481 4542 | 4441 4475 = -0.5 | 8.78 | 10.1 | 10.7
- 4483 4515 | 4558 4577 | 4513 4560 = 2.4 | 11.2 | 10.6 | 11.2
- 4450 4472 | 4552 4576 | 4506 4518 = -0.4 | 9.79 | 10.9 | 11.3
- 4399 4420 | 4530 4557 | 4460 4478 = -1.2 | 9.24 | 10.6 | 10.7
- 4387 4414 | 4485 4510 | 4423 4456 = 0.1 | 8.89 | 9.8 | 11.3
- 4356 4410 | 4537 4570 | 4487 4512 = -1.8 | 8.82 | 11.2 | 11.2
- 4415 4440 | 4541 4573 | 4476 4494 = -0.9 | 9.65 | 10.9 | 11.3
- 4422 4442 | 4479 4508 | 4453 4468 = 0.9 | 9.56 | 9.63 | 11.1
